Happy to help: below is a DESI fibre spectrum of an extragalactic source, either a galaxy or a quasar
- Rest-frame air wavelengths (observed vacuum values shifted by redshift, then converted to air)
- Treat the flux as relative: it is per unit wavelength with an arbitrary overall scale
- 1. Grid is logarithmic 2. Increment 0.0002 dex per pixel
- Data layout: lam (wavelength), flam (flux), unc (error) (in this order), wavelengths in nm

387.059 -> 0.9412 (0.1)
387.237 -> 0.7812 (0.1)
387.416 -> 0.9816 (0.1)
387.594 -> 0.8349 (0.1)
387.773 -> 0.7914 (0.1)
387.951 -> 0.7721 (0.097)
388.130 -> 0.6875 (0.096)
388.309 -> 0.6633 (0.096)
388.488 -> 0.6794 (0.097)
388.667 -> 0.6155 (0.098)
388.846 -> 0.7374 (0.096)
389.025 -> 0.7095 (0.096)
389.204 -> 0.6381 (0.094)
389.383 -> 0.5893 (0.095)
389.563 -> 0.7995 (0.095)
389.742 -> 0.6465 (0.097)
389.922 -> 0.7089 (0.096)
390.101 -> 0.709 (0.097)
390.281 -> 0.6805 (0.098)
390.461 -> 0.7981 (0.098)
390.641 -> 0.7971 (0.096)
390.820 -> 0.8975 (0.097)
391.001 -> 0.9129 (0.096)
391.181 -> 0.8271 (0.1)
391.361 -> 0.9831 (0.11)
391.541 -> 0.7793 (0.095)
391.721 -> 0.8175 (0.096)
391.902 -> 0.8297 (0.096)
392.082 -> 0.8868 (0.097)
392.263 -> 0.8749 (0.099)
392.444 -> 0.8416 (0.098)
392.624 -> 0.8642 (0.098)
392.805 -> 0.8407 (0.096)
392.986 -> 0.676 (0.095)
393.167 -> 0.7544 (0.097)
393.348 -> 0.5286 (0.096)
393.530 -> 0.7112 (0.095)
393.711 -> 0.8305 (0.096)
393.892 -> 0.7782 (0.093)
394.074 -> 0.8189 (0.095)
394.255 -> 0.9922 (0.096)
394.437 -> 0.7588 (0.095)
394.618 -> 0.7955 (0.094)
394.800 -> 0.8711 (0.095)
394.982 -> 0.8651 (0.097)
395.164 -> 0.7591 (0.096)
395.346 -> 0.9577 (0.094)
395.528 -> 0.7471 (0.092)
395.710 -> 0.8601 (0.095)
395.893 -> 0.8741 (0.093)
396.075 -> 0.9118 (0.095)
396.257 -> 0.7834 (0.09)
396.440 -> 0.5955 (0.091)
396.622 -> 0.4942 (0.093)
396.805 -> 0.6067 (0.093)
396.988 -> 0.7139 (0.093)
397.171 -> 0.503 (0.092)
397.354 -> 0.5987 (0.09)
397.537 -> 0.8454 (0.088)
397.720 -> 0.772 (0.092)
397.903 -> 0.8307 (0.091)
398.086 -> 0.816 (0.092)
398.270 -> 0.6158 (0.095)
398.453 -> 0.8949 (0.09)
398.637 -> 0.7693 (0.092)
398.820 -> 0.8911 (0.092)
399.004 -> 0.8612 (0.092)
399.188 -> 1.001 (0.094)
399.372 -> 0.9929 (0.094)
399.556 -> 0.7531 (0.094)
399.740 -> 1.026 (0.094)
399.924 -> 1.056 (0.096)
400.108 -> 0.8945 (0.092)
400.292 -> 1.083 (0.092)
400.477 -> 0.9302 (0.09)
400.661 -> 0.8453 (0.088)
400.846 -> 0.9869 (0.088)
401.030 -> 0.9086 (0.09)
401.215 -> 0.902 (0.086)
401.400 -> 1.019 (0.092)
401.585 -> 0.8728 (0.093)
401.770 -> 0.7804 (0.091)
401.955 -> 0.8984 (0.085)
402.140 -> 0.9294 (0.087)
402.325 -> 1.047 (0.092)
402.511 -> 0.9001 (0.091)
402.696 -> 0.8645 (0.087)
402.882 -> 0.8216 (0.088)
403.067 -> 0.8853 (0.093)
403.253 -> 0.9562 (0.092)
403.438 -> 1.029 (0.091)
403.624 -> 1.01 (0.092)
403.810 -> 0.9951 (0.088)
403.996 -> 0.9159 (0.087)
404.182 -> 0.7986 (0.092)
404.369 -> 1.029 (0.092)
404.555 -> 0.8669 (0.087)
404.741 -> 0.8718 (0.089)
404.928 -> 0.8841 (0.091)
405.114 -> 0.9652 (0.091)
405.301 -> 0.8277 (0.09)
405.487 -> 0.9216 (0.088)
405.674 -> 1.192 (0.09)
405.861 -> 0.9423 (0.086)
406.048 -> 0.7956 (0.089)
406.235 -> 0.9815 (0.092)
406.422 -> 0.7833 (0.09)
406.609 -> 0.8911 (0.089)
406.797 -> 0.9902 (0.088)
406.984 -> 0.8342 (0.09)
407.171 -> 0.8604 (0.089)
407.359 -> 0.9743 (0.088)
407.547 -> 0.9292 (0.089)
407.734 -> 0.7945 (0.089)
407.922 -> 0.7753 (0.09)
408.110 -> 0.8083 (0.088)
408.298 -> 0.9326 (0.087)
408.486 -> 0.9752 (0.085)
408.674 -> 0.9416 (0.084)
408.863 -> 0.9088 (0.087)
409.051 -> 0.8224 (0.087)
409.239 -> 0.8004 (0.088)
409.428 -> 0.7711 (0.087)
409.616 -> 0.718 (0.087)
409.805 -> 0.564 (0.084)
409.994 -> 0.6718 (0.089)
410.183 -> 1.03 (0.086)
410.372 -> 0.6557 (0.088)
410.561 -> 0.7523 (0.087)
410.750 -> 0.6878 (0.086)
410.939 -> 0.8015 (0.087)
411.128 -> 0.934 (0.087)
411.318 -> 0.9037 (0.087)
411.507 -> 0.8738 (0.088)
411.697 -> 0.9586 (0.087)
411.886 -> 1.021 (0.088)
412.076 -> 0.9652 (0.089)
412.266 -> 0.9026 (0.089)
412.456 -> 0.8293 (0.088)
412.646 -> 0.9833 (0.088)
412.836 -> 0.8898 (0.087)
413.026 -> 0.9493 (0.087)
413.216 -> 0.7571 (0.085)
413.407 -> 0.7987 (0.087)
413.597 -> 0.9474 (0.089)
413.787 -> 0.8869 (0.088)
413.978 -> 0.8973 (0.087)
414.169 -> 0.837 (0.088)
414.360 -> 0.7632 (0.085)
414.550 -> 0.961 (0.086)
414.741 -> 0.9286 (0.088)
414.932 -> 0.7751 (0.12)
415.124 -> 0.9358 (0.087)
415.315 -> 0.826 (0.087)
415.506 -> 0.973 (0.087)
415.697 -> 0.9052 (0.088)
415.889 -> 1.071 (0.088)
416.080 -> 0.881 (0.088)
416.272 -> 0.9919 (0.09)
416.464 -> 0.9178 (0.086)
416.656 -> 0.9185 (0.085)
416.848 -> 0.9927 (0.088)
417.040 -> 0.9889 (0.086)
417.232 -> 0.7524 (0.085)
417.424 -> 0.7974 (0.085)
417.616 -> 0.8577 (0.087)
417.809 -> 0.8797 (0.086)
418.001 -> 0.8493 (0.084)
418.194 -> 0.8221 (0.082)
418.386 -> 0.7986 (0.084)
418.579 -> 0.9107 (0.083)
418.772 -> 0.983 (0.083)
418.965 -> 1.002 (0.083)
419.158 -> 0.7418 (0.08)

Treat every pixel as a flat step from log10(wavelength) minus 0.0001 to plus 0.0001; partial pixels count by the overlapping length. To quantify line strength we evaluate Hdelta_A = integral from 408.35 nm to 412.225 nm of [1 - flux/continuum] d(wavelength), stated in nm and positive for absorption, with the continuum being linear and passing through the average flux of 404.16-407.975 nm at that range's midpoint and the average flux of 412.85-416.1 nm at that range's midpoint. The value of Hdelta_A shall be 0.24 nm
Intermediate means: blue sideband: 0.904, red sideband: 0.888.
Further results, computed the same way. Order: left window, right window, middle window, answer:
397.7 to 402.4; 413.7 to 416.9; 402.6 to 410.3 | 0.16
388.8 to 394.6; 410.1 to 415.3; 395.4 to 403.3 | -0.28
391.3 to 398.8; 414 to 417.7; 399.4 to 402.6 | -0.46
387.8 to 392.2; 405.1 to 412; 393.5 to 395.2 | -0.09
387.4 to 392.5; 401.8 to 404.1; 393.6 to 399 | 0.45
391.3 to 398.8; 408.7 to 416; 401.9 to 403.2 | -0.15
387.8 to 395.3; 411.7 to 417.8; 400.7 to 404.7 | -0.42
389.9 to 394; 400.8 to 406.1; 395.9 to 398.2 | 0.39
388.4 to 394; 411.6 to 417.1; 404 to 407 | -0.20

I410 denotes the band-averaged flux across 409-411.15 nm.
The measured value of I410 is 0.761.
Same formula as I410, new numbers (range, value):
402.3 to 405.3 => 0.922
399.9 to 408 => 0.918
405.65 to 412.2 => 0.861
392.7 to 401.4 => 0.817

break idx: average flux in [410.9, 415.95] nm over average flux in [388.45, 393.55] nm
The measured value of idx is 1.2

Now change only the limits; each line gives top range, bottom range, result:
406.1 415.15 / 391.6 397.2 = 1.10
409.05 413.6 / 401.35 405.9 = 0.90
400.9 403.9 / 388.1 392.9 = 1.20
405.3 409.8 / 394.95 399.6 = 1.12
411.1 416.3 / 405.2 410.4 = 1.05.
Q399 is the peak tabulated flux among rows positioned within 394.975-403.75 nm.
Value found 1.083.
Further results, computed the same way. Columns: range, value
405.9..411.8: 1.03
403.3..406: 1.192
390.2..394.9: 0.9922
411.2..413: 1.021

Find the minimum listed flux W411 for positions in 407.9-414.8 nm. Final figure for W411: 0.564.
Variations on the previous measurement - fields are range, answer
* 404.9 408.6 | 0.7753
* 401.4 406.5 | 0.7804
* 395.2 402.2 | 0.4942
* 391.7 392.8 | 0.8175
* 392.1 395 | 0.5286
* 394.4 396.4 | 0.7471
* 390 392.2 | 0.6805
